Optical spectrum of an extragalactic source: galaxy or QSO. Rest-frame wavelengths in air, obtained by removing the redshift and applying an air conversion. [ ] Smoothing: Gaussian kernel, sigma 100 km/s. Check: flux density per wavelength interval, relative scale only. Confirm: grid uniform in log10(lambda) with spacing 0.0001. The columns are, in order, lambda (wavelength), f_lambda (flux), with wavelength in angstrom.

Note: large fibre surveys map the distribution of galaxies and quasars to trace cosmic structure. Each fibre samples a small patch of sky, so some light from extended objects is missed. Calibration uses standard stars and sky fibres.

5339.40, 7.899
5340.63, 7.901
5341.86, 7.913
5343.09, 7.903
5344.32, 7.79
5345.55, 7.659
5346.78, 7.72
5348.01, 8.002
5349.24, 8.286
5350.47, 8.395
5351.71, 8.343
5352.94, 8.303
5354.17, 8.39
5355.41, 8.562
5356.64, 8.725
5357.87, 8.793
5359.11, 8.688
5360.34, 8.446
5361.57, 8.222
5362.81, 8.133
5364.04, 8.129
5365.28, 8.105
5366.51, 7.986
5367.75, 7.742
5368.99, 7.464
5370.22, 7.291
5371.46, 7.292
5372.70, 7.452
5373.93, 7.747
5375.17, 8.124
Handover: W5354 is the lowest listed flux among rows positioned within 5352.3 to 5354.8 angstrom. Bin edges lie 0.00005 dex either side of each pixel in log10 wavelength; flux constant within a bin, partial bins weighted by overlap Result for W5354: 8.303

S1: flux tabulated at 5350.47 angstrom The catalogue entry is 8.395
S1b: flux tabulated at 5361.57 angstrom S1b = 8.222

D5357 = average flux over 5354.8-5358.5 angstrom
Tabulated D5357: 8.7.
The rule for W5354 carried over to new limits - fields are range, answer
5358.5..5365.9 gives 8.105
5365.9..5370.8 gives 7.291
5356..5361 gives 8.446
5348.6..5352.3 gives 8.286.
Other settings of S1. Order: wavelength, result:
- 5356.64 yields 8.725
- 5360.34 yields 8.446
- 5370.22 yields 7.291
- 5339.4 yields 7.899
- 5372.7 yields 7.452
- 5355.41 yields 8.562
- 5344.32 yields 7.79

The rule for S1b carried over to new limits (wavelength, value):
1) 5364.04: 8.129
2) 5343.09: 7.903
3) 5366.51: 7.986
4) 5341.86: 7.913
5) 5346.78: 7.72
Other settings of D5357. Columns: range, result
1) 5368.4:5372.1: 7.35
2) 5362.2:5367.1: 8.1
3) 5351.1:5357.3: 8.47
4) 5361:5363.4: 8.16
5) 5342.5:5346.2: 7.79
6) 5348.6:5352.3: 8.33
